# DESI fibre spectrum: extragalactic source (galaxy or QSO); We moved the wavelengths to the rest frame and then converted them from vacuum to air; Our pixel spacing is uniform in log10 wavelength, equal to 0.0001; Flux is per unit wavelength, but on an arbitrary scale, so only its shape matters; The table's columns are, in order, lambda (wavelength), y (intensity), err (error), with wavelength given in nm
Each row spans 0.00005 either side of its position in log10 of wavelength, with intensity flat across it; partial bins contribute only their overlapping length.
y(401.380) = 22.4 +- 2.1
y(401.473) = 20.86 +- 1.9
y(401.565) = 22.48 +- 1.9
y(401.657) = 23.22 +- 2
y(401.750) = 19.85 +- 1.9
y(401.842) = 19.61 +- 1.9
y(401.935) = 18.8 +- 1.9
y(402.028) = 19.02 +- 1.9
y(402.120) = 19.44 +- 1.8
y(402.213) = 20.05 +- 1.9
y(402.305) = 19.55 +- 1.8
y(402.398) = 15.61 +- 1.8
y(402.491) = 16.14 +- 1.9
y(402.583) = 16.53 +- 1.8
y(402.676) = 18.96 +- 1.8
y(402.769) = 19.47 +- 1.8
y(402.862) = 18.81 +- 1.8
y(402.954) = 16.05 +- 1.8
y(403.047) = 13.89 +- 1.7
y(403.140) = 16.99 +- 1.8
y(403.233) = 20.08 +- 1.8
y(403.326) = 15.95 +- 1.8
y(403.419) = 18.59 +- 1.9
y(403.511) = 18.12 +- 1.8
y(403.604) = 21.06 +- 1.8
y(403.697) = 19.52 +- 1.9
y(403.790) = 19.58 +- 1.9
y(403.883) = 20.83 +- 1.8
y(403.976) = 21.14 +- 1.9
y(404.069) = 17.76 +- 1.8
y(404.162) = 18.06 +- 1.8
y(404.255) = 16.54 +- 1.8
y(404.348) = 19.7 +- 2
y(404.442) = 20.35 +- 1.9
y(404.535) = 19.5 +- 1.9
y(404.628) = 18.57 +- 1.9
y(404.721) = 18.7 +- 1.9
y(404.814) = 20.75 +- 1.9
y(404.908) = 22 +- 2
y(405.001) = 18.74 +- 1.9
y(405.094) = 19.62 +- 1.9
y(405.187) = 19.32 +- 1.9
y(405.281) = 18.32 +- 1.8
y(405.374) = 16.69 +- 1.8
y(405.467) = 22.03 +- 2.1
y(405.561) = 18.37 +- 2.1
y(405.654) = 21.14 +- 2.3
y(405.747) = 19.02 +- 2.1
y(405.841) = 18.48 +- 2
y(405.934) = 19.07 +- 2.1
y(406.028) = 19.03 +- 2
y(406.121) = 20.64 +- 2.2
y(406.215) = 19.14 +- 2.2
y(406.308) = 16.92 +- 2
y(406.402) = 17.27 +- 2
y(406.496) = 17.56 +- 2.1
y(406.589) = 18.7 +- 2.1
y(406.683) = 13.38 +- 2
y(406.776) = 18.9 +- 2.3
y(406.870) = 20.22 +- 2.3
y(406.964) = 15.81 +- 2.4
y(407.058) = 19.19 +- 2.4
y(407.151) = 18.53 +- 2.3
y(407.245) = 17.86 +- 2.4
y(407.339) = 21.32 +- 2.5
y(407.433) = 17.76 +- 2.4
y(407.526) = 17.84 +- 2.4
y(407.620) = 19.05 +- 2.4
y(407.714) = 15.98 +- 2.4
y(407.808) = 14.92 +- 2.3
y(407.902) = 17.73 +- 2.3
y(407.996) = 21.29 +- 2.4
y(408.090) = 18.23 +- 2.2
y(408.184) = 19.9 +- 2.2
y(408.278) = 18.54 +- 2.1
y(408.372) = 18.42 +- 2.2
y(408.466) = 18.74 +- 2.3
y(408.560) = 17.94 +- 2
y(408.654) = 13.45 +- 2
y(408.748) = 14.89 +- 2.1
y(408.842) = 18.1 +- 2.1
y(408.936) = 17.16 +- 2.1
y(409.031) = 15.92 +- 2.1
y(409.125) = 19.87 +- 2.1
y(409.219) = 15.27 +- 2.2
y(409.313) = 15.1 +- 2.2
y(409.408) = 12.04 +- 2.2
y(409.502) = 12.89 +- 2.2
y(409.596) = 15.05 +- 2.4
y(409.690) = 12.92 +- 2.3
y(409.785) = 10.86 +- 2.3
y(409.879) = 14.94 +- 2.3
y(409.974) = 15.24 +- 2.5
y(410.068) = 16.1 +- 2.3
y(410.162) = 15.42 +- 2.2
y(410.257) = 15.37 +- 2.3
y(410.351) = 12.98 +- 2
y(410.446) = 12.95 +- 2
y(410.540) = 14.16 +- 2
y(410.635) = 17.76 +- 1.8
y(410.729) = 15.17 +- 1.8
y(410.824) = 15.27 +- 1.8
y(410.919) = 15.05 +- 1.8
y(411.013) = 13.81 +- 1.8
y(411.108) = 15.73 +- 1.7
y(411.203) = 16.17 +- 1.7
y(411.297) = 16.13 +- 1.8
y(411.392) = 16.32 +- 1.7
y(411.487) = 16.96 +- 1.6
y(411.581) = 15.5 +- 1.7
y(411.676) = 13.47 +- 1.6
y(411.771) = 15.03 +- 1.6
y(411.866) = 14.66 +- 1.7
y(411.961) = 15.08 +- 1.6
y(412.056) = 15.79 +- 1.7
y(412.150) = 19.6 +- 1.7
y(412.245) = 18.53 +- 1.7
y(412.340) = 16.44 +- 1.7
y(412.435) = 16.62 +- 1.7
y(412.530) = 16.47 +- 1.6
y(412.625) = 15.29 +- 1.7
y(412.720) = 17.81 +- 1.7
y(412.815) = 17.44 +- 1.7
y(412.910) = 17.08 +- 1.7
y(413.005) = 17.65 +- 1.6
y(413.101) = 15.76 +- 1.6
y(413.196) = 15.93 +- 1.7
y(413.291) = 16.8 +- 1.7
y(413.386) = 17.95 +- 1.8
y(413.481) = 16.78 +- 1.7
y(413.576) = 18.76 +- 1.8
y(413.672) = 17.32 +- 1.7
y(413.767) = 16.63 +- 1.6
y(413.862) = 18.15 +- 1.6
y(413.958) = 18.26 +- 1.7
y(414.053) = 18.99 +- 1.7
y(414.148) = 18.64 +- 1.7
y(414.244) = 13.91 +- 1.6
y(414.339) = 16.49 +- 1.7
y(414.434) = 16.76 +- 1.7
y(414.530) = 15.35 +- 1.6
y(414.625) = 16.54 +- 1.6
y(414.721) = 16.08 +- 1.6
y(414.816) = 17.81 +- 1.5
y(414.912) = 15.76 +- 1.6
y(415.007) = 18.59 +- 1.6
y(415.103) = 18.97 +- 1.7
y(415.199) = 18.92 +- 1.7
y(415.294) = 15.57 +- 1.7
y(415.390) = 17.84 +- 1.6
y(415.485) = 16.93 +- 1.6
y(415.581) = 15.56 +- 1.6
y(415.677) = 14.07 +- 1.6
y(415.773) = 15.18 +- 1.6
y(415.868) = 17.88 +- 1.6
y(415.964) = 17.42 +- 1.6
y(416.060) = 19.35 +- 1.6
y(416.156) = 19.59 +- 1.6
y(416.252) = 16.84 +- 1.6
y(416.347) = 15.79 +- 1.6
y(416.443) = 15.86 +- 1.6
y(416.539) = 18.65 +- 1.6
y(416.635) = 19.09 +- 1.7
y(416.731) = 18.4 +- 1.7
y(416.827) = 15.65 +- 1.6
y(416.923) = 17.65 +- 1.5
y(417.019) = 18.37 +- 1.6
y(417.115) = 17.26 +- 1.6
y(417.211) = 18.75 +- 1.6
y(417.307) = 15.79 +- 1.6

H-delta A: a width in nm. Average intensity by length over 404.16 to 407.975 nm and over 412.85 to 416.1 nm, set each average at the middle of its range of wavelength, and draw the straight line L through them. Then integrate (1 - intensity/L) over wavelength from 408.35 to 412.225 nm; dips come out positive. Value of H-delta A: 0.518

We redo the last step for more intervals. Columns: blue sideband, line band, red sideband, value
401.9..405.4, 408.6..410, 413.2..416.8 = 0.24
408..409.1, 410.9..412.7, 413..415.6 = 0.14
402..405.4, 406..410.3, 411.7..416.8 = 0.24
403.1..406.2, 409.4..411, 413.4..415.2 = 0.33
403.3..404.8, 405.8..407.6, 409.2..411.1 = -0.13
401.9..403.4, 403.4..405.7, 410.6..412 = -0.28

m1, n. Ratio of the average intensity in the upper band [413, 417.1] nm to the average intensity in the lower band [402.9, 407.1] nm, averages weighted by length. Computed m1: 0.9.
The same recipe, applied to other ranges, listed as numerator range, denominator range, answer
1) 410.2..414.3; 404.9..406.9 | 0.87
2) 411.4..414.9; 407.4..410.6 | 1.04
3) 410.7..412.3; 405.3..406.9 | 0.85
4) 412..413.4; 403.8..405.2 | 0.87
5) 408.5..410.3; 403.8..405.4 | 0.79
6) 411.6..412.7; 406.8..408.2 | 0.88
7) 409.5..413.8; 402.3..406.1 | 0.84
